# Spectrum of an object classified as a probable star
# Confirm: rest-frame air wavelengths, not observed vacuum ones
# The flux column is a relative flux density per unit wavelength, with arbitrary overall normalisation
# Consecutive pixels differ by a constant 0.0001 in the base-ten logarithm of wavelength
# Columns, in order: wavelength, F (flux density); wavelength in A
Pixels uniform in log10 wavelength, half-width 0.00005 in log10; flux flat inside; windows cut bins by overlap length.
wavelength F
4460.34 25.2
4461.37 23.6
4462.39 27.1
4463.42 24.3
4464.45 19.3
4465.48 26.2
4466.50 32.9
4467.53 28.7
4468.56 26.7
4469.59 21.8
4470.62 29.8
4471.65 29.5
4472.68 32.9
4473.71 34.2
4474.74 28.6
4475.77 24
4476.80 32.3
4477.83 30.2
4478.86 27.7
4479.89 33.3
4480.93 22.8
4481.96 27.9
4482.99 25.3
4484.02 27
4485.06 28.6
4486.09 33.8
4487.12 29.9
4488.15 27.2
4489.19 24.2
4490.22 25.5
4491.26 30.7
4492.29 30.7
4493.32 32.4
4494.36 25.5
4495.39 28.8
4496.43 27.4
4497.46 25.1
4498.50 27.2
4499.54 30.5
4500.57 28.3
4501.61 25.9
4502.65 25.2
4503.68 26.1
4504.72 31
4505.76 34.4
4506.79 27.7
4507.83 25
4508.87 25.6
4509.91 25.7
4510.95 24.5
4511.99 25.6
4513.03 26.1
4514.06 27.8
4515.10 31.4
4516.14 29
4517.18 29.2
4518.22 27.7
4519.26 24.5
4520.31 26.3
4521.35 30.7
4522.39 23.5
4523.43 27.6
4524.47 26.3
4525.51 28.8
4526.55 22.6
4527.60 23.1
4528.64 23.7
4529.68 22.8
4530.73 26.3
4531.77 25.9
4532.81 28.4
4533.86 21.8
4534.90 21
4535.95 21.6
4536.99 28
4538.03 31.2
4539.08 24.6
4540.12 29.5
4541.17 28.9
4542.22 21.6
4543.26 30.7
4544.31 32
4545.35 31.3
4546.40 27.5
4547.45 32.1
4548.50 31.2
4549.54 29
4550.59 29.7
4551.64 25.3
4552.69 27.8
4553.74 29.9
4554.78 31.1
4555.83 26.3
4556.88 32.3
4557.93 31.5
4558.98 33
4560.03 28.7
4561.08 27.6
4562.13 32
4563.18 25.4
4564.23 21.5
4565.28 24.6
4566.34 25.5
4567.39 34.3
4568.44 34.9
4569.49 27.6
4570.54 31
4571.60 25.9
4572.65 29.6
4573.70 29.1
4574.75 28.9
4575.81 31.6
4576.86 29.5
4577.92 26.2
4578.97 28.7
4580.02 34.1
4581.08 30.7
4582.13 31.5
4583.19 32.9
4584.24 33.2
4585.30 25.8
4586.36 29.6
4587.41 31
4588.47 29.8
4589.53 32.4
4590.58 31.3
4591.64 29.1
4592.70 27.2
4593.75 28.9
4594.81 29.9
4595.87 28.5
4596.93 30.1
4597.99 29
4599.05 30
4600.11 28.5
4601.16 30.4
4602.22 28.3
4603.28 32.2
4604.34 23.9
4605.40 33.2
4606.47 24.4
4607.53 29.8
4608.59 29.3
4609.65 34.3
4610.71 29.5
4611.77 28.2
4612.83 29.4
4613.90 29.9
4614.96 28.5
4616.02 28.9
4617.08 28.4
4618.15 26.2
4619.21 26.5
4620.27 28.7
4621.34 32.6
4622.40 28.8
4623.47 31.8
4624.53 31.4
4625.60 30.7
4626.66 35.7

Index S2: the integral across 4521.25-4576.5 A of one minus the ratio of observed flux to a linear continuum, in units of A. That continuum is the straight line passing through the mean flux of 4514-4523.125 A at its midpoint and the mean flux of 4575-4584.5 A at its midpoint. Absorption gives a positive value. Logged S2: 2.7 A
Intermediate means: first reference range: 27.8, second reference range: 30.8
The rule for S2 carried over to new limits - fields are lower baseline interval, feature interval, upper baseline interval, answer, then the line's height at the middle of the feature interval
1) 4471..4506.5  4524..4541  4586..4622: 2.1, 28.9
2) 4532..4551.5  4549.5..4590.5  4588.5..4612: -1.3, 28.6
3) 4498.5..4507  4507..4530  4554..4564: 2.0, 28.9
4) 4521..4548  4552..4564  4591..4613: -0.8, 27.5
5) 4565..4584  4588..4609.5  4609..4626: 0.3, 29.7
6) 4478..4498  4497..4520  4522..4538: -0.7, 26.6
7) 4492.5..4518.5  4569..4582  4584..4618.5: -0.3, 28.9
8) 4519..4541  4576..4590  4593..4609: -1.1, 28.2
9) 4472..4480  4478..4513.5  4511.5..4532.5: 1.1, 28.6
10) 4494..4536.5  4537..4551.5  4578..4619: -0.8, 27.6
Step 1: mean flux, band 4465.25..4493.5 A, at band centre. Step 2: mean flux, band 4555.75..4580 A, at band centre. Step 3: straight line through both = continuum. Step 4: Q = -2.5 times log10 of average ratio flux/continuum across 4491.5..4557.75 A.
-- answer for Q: 0.06 mag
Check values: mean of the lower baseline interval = 28.7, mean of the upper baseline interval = 29.1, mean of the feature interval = 27.5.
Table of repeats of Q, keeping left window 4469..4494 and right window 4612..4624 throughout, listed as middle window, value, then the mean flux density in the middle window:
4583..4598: -0.033 mag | 29.9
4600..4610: -0.014 mag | 29.4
